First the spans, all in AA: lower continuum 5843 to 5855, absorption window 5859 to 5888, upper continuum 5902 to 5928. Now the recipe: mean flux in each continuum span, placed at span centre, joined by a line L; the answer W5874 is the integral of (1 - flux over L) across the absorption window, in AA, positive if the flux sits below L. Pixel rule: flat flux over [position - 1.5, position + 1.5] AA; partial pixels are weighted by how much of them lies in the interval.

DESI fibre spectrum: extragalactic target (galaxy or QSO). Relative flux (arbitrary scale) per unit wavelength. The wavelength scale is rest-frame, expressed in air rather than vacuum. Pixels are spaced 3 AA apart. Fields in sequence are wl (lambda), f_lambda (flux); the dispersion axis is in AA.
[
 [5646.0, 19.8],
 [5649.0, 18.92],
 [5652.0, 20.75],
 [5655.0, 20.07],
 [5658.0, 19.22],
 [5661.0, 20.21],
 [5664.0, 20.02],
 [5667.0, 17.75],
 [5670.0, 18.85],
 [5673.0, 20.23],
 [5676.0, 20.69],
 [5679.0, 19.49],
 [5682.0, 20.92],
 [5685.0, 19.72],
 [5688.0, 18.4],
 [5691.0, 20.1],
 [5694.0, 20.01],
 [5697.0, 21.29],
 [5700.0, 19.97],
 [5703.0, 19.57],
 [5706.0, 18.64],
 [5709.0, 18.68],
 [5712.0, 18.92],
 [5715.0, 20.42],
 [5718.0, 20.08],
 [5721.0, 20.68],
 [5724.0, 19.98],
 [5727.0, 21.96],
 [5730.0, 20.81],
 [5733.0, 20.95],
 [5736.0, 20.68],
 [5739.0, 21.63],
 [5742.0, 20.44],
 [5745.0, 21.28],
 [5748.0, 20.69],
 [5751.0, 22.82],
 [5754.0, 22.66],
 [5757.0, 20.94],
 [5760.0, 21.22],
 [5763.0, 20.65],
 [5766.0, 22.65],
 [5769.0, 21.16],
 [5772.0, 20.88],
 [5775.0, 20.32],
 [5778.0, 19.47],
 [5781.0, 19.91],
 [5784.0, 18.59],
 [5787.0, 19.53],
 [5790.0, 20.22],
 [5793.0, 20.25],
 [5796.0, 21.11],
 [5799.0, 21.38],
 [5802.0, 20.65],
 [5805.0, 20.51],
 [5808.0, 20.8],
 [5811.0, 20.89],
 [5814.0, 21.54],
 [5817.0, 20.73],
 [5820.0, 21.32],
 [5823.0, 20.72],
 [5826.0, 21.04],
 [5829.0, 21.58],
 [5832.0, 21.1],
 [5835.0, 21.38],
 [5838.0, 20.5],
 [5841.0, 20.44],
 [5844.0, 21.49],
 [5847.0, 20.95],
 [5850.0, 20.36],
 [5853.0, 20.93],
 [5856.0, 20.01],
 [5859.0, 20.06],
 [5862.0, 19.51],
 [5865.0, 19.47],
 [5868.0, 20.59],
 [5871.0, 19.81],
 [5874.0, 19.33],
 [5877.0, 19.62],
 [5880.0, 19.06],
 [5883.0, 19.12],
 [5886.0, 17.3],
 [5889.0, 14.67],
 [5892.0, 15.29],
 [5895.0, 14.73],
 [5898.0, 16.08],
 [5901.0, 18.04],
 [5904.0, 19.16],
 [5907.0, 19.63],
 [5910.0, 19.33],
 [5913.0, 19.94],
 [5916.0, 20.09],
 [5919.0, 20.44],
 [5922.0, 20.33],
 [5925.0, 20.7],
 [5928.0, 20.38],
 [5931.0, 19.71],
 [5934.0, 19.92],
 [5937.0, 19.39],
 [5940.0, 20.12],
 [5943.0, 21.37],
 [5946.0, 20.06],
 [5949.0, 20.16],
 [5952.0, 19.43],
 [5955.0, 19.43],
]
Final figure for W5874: 1.8 AA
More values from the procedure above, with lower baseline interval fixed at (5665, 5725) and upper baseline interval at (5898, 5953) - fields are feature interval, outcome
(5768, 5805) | -1.0 AA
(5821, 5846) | -1.6 AA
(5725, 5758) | -2.7 AA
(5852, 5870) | -0.3 AA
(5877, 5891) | 1.5 AA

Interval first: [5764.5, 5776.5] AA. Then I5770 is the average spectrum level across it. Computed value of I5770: 21.3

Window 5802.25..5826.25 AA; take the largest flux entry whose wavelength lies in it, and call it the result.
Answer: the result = 21.54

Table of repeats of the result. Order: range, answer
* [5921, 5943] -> 21.37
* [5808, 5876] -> 21.58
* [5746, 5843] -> 22.82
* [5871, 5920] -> 20.44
